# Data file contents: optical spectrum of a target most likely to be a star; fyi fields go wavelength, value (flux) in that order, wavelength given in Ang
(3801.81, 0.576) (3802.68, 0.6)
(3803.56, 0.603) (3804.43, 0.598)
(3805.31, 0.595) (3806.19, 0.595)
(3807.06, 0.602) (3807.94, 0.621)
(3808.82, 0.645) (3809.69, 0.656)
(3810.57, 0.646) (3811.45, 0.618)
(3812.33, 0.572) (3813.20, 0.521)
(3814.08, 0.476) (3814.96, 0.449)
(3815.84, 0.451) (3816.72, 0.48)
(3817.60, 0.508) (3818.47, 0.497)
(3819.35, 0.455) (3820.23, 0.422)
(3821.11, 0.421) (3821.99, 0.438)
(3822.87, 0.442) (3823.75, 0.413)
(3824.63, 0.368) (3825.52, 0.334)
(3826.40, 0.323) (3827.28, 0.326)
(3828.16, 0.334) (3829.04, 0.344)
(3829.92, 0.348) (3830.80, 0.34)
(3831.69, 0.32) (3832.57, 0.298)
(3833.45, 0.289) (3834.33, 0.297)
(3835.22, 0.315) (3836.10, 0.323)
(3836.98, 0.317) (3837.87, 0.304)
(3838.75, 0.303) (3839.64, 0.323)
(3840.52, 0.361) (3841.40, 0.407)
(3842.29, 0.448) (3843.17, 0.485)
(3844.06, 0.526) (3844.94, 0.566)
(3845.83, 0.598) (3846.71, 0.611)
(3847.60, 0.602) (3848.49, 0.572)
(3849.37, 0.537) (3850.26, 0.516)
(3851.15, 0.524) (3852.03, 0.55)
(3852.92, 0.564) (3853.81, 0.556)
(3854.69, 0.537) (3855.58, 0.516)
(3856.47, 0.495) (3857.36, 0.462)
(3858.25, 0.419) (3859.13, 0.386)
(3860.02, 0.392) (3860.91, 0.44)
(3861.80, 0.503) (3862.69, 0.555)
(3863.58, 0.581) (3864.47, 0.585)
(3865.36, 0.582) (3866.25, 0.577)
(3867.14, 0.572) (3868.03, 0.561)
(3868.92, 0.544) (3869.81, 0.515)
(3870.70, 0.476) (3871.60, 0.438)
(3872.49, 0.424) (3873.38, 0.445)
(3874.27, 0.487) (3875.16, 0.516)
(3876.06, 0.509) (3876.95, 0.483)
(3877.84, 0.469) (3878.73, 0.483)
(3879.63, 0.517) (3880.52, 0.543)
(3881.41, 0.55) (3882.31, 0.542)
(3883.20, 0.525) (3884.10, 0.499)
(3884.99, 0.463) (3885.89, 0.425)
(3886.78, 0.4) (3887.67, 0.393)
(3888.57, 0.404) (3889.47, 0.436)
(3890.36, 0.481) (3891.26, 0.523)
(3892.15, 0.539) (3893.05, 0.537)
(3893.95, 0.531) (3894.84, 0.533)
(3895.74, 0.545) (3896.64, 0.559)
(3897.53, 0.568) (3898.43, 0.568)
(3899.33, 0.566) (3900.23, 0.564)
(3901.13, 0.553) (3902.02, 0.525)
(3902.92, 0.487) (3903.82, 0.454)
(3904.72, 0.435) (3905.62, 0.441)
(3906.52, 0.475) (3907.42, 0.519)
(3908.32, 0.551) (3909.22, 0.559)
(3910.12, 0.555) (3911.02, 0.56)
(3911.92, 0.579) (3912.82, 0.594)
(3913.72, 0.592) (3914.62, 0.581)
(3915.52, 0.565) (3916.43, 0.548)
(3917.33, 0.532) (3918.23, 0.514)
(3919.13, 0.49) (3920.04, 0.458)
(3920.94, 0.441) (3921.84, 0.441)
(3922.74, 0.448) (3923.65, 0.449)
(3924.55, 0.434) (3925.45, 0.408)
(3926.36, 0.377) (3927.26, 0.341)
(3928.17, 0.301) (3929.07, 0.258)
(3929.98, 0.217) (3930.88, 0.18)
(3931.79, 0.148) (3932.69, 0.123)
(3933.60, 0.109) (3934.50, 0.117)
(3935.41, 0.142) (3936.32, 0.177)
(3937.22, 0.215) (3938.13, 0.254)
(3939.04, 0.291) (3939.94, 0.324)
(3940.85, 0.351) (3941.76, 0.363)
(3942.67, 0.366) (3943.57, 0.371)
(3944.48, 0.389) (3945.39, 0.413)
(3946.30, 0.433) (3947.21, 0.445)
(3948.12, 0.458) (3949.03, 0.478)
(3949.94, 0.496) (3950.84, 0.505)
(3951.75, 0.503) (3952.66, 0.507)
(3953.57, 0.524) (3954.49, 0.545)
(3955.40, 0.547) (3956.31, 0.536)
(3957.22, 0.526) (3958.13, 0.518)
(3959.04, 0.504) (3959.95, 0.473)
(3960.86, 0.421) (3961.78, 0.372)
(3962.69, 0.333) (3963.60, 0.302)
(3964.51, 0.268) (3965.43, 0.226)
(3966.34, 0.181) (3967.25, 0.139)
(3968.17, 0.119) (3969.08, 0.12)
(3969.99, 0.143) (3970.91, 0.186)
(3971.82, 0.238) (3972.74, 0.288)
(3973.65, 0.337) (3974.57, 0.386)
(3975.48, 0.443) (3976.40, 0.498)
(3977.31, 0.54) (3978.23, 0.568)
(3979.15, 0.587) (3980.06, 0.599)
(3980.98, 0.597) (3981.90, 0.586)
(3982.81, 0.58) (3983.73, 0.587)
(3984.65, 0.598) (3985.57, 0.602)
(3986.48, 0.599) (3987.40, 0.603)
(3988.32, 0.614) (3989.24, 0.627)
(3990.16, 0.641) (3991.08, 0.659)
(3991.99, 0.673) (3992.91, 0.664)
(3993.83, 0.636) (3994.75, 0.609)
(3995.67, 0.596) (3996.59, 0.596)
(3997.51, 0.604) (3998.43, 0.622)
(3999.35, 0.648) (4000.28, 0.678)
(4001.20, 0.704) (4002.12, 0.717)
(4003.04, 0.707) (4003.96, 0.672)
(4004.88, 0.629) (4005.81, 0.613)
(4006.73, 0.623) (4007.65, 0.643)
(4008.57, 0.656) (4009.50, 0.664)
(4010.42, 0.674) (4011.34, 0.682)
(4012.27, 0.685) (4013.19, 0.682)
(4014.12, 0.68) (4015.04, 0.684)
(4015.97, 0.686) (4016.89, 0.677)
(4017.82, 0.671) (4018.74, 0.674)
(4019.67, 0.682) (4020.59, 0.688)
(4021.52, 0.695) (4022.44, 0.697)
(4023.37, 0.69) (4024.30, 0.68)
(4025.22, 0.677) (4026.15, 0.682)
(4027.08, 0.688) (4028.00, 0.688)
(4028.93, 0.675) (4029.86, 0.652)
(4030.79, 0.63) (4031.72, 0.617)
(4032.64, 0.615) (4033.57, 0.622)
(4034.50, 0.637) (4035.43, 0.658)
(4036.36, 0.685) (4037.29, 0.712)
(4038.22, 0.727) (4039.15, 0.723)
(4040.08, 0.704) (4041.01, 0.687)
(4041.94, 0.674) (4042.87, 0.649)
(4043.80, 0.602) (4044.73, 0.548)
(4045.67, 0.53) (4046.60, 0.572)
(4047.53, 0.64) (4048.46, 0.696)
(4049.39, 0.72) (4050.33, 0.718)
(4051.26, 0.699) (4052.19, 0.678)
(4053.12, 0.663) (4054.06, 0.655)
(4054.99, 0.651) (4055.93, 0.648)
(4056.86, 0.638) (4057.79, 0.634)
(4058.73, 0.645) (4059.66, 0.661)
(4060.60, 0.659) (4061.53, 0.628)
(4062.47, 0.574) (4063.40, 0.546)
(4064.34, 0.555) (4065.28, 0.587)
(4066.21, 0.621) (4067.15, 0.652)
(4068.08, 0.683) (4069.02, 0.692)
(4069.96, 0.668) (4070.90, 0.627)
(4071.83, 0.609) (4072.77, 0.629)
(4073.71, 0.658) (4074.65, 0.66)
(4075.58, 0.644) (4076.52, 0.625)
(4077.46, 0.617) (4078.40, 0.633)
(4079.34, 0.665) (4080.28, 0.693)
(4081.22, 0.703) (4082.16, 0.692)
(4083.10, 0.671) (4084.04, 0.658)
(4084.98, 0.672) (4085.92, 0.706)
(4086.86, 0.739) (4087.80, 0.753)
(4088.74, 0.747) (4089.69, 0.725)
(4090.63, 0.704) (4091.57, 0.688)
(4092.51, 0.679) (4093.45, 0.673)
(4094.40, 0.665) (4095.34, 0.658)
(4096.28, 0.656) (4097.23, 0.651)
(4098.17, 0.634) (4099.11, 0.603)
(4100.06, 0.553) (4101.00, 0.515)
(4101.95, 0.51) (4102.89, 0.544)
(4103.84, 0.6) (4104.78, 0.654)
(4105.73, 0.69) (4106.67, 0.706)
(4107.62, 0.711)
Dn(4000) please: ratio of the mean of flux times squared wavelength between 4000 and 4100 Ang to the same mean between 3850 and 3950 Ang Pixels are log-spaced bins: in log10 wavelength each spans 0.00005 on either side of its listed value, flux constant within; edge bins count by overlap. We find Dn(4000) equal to 1.6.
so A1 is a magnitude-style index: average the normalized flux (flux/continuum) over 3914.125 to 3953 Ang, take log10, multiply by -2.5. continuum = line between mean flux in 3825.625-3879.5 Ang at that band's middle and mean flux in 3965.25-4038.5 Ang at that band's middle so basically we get 0.38 mag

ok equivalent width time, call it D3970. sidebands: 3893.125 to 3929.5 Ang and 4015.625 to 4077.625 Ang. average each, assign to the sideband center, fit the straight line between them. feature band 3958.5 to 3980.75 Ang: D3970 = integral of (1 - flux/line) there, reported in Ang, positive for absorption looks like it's 8.6 Ang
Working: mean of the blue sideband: 0.498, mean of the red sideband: 0.653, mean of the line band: 0.348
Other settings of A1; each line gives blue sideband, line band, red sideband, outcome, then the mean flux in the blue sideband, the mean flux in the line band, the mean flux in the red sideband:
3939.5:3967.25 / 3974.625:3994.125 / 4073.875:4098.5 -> -0.227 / 0.418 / 0.591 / 0.677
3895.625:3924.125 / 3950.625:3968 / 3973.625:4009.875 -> 0.360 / 0.522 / 0.411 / 0.608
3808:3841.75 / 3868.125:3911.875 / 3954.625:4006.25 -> -0.119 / 0.415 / 0.504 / 0.502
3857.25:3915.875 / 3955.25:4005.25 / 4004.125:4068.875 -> 0.208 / 0.51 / 0.499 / 0.656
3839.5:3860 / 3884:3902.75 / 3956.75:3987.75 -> -0.077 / 0.503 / 0.505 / 0.413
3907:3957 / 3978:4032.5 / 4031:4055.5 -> -0.135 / 0.412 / 0.648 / 0.657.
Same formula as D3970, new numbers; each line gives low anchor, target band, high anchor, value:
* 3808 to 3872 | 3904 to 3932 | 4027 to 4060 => 4.4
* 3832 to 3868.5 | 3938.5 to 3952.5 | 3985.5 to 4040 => 4.1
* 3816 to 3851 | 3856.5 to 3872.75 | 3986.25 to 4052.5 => -1.6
